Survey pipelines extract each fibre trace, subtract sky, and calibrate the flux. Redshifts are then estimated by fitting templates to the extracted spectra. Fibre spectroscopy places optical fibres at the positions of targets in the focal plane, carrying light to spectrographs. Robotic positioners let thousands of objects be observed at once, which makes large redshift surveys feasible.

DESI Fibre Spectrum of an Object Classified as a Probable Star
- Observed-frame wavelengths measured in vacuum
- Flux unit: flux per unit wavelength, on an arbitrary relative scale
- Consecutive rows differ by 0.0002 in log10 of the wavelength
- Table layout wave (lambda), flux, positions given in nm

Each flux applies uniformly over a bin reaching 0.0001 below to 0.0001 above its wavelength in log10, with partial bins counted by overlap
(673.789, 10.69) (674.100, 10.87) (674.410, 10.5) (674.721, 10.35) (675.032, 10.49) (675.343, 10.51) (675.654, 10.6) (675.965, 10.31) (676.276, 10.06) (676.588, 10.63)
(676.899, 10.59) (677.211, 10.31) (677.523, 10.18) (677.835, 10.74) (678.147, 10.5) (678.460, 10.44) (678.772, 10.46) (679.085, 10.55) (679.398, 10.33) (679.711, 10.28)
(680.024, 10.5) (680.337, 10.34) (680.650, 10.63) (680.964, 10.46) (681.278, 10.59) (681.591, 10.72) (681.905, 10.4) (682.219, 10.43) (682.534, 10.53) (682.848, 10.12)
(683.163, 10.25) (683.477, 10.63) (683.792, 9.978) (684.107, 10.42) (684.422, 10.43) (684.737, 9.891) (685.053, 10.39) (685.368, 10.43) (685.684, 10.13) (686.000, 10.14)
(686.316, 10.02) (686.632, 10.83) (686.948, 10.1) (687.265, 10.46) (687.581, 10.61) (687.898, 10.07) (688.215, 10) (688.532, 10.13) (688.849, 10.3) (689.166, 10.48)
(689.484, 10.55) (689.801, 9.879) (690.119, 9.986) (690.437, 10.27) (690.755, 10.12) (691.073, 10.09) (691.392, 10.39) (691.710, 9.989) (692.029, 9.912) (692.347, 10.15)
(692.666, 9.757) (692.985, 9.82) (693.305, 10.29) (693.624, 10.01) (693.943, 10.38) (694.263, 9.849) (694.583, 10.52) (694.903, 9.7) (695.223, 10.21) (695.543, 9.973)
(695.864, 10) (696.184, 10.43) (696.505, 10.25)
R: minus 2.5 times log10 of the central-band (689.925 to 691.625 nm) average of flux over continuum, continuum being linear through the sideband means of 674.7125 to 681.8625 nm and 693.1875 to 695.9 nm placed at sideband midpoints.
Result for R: 0.00 mag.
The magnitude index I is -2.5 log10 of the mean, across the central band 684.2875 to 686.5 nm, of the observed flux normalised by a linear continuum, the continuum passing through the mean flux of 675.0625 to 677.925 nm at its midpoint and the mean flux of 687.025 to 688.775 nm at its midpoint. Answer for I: 0.01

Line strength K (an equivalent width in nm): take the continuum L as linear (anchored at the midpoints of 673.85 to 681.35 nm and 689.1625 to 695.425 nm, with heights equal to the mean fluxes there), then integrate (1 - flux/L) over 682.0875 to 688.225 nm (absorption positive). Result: -0.01 nm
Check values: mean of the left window 10.5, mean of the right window 10.1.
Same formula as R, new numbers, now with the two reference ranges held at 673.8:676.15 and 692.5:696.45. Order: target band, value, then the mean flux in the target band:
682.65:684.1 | 0.006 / 10.3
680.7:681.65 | -0.021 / 10.6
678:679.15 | -0.004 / 10.5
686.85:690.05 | -0.004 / 10.3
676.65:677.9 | 0.002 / 10.5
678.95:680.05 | 0.002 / 10.4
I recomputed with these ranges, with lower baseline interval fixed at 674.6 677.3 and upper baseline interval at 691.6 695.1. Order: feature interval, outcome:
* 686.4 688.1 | -0.02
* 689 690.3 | -0.01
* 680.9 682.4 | -0.02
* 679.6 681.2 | -0.01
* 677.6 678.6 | -0.01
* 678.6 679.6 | -0.01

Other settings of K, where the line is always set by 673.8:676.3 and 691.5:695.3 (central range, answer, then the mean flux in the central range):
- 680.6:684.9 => -0.032 nm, 10.4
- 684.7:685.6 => -0.002 nm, 10.3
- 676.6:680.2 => -0.013 nm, 10.5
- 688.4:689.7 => -0.025 nm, 10.4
